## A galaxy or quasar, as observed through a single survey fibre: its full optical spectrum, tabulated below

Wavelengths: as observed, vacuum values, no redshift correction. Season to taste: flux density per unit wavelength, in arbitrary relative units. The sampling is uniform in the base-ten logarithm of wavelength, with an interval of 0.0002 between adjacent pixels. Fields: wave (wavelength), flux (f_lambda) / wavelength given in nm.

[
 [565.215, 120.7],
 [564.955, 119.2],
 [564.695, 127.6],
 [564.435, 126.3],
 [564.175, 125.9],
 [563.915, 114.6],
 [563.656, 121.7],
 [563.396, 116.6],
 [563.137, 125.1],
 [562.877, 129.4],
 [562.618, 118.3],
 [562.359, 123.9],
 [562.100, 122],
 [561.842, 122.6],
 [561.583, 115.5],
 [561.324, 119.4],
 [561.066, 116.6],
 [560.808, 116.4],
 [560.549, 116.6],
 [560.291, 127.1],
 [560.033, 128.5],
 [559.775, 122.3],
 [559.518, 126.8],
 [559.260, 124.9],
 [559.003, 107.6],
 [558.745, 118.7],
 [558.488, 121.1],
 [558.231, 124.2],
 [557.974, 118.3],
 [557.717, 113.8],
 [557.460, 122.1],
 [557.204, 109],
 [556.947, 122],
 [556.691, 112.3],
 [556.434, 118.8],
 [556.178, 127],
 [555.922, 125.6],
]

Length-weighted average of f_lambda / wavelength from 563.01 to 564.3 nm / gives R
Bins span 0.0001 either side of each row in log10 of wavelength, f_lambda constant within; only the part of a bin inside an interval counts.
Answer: 121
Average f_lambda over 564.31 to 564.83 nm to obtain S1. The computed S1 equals 127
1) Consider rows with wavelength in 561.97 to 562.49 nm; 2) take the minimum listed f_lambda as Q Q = 122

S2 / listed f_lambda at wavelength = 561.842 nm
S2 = 122.6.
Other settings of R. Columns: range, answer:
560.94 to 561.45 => 118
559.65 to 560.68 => 124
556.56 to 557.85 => 116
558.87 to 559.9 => 120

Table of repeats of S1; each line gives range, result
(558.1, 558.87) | 121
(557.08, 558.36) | 118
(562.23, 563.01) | 124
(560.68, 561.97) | 118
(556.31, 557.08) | 118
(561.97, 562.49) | 123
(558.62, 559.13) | 113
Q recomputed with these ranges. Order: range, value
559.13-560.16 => 122.3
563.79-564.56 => 114.6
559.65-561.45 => 116.4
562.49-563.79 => 116.6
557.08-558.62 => 109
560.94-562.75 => 115.5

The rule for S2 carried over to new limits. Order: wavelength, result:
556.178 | 127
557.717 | 113.8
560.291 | 127.1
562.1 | 122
